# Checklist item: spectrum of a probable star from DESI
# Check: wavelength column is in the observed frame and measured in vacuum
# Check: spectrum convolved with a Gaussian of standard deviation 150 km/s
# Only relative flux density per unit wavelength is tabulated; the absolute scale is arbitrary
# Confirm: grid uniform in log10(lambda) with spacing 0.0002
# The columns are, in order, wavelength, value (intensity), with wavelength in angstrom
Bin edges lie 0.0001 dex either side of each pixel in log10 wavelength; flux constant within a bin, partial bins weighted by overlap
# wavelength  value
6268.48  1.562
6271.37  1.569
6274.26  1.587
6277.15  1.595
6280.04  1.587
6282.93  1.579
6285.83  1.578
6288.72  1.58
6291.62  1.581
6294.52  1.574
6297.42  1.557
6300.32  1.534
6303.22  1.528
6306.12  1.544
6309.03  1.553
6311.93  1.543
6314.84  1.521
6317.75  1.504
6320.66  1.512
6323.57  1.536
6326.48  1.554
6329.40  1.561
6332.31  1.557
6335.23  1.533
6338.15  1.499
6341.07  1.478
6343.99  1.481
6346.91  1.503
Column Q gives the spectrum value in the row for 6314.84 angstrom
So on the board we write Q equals 1.521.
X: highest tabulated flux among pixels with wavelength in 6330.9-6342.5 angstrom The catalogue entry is 1.557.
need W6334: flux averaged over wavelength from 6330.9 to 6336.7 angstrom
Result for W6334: 1.54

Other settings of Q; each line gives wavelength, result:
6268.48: 1.562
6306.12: 1.544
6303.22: 1.528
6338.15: 1.499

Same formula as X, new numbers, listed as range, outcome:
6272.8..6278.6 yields 1.595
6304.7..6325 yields 1.553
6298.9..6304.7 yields 1.534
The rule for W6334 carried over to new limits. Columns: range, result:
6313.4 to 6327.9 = 1.53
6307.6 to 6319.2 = 1.53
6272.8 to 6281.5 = 1.59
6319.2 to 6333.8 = 1.54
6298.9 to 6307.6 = 1.54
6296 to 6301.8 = 1.55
